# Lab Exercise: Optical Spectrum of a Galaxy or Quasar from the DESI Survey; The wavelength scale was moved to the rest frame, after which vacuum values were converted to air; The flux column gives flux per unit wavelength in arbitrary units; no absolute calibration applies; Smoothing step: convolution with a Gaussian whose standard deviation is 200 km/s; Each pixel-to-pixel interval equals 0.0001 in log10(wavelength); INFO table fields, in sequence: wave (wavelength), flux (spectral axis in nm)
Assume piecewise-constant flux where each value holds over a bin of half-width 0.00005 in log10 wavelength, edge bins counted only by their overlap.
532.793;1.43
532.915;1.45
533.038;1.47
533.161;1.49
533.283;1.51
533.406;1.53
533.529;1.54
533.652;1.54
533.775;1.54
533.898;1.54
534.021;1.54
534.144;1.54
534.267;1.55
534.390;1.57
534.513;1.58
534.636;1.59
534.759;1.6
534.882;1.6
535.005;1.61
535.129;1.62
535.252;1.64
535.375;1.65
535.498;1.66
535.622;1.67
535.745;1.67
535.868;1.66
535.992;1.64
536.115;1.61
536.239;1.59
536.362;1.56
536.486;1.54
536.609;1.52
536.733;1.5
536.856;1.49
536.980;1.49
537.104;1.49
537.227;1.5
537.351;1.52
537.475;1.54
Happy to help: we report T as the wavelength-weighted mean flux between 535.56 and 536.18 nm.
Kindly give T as 1.65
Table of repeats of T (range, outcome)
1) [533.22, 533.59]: 1.53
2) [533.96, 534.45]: 1.55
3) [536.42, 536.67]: 1.53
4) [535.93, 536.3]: 1.61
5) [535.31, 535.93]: 1.66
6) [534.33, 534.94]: 1.59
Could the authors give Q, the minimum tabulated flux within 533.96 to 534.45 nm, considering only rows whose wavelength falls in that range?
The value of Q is 1.54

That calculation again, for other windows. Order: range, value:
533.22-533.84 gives 1.51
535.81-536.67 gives 1.52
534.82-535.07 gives 1.6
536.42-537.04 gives 1.49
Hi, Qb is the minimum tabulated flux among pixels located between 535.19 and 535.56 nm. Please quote 1.64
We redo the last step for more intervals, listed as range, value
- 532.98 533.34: 1.47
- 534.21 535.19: 1.55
